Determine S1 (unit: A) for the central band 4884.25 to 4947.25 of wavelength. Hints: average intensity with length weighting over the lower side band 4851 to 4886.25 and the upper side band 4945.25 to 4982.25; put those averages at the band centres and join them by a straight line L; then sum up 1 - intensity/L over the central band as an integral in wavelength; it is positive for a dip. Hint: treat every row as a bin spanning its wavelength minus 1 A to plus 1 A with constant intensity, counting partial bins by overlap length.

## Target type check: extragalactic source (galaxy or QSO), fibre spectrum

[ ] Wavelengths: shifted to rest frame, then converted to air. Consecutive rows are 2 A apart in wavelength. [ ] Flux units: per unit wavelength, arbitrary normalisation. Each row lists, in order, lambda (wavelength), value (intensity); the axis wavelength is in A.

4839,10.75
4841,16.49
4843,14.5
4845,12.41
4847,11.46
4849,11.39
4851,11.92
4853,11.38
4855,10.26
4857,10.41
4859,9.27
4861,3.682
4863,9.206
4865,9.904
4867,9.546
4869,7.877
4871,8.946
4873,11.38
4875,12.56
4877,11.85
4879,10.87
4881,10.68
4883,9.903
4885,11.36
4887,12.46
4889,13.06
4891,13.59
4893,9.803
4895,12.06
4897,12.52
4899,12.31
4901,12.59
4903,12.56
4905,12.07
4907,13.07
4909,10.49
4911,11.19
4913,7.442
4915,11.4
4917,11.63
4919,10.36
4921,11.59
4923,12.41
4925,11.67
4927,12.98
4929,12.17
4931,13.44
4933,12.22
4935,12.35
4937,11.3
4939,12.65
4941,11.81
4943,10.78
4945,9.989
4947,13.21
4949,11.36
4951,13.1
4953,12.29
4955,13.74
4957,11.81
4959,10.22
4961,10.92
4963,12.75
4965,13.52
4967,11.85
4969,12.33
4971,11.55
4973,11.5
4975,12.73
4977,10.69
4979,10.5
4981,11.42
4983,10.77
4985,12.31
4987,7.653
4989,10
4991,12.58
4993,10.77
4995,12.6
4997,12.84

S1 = -5.0 A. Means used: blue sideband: 10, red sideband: 11.9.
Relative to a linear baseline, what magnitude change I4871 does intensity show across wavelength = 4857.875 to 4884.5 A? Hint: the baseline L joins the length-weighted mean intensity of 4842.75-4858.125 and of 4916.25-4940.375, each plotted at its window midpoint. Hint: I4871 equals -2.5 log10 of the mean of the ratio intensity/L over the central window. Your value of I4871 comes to 0.20 mag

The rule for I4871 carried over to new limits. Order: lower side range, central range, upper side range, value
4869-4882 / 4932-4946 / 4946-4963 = 0.03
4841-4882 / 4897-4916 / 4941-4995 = -0.05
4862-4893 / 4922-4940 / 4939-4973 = -0.07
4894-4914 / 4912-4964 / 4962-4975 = 0.02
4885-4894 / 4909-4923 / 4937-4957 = 0.13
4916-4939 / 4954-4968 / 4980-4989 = -0.09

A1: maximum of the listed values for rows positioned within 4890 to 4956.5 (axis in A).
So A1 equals 13.74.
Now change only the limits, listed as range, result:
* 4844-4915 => 13.59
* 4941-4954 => 13.21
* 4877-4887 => 12.46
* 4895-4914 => 13.07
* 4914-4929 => 12.98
